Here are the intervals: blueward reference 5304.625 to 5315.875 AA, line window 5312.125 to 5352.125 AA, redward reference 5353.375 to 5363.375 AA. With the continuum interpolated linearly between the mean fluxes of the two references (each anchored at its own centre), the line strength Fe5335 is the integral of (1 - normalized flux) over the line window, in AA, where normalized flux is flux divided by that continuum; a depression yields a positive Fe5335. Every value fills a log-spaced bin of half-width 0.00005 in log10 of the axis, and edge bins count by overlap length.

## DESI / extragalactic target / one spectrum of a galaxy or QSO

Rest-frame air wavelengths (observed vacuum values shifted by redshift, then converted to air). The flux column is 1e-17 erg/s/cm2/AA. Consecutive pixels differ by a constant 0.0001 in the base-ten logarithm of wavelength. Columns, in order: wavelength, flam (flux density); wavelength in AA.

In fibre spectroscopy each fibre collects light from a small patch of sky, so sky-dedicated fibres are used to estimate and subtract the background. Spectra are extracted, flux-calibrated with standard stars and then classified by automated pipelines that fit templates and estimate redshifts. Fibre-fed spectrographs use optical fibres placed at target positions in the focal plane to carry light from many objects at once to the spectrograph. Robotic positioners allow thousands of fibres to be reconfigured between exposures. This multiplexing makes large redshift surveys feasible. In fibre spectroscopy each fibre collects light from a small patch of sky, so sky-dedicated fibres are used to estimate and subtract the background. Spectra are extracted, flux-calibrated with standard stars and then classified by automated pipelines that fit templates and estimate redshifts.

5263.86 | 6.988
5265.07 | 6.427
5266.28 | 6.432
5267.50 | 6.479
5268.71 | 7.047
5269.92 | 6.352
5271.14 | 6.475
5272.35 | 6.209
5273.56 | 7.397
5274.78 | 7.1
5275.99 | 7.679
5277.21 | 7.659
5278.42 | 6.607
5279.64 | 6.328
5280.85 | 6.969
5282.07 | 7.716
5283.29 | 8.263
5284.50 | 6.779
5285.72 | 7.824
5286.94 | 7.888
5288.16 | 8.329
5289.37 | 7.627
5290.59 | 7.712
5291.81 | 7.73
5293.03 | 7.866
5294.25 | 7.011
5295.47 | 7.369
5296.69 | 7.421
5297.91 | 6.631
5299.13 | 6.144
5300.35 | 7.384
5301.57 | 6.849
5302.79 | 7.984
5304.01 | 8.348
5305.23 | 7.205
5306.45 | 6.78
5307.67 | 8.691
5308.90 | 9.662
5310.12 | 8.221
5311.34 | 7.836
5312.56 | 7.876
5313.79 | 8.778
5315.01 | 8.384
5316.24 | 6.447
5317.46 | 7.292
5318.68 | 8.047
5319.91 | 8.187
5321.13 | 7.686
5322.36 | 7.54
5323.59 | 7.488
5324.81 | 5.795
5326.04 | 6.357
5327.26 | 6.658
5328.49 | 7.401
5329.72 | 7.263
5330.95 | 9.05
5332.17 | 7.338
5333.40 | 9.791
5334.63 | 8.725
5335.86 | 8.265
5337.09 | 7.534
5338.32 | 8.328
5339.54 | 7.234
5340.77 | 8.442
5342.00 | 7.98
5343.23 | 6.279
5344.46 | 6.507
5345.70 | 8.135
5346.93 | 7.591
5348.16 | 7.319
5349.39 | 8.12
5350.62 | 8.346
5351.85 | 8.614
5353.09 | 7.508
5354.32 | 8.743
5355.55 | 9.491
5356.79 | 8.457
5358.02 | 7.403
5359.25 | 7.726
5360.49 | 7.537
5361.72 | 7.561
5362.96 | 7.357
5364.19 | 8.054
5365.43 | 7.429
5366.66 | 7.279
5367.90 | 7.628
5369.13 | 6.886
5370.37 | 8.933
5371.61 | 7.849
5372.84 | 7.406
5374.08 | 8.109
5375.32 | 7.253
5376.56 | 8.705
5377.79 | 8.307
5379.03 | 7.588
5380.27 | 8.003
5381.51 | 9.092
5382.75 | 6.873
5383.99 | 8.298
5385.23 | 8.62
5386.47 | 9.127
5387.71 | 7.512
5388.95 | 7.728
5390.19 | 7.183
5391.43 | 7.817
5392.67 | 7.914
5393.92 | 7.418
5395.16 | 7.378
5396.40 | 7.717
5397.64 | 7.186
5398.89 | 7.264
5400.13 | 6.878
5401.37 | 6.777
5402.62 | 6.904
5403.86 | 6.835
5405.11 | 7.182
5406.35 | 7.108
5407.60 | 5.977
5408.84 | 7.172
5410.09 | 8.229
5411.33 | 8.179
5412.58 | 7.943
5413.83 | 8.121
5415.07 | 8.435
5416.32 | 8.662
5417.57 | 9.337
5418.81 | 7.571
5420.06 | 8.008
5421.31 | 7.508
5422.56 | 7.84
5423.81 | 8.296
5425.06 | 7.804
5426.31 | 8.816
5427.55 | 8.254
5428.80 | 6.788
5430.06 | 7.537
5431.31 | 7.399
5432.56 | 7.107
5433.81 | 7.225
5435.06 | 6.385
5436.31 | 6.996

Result 1.8 AA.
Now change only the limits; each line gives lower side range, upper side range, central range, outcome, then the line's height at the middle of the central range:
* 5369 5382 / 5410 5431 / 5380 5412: 2.0 AA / 8.05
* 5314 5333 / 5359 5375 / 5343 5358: -0.7 AA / 7.58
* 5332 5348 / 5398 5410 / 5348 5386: -2.5 AA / 7.48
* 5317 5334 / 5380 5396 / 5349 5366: -0.6 AA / 7.74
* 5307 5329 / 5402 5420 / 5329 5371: -1.2 AA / 7.69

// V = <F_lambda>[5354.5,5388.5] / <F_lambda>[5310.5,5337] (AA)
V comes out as 1.0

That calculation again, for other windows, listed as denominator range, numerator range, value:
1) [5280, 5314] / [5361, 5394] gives 1.03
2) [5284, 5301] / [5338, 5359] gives 1.07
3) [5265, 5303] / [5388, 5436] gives 1.05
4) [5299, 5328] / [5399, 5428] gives 1.02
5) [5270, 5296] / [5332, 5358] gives 1.09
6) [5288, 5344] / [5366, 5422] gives 1.01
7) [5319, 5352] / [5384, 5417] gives 0.99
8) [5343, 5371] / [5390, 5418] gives 0.97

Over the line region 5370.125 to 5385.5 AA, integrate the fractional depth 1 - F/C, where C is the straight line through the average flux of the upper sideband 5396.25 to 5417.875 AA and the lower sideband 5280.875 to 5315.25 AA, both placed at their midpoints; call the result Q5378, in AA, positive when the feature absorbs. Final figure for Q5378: -1.0 AA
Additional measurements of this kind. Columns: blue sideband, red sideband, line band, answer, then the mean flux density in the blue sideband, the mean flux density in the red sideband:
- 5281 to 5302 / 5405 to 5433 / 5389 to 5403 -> 0.73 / 7.44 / 7.81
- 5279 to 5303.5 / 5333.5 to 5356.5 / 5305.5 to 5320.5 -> -0.71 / 7.39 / 8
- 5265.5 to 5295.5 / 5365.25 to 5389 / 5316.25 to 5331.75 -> 0.39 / 7.23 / 7.95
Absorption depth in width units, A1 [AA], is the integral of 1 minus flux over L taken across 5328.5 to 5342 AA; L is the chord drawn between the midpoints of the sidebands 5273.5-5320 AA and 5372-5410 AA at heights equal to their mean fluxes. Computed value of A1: -1.01 AA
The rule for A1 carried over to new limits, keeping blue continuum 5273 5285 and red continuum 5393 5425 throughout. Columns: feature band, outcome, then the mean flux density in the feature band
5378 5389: -0.9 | 8.12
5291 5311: -0.7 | 7.59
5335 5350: -0.5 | 7.66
